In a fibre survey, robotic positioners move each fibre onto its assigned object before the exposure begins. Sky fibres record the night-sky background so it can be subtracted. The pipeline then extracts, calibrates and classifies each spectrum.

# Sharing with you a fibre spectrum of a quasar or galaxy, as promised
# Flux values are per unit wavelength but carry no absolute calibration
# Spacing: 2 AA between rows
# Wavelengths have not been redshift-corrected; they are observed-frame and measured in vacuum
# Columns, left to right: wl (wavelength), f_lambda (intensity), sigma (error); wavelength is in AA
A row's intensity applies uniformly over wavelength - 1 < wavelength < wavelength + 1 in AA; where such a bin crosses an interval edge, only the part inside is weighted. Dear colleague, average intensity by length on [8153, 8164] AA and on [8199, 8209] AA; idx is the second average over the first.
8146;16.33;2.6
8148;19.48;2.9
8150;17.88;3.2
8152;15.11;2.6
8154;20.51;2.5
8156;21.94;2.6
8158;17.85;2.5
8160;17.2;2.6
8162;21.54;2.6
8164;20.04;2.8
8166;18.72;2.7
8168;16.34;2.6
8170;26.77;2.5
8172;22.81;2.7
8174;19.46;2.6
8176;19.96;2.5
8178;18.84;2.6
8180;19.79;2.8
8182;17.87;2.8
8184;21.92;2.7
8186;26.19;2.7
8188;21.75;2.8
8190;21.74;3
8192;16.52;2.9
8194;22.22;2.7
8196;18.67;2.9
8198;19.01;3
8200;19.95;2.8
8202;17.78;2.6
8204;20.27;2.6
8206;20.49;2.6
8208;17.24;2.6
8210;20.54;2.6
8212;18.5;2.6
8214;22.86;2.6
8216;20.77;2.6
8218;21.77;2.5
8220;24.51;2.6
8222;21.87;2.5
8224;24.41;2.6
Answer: 1.0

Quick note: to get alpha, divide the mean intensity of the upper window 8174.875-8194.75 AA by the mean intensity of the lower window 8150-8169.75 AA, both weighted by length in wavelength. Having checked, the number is 1.08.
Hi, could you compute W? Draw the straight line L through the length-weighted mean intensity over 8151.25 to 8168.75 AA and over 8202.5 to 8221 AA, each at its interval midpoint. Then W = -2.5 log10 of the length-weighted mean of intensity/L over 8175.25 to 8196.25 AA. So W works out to -0.04 mag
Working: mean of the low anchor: 18.9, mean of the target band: 20.6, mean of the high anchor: 20.7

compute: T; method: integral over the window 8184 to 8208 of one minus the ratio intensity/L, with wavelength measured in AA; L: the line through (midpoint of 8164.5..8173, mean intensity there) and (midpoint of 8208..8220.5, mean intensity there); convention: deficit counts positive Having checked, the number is 0.8 AA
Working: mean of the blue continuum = 21.1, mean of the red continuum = 21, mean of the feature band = 20.3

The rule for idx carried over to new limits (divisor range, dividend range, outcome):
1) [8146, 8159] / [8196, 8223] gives 1.09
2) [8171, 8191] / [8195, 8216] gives 0.93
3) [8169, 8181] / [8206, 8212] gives 0.90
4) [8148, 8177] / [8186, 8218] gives 1.02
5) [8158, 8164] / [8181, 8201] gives 1.07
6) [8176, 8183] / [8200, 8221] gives 1.08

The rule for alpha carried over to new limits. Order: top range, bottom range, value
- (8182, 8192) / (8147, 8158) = 1.15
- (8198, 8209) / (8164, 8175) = 0.92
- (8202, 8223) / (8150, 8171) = 1.06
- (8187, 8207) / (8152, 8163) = 1.02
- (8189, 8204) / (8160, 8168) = 1.01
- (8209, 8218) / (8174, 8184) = 1.07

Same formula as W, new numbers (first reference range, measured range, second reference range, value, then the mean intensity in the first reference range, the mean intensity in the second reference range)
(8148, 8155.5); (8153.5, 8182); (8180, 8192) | -0.020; 18.3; 21.3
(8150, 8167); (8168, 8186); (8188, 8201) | -0.081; 19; 19.8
